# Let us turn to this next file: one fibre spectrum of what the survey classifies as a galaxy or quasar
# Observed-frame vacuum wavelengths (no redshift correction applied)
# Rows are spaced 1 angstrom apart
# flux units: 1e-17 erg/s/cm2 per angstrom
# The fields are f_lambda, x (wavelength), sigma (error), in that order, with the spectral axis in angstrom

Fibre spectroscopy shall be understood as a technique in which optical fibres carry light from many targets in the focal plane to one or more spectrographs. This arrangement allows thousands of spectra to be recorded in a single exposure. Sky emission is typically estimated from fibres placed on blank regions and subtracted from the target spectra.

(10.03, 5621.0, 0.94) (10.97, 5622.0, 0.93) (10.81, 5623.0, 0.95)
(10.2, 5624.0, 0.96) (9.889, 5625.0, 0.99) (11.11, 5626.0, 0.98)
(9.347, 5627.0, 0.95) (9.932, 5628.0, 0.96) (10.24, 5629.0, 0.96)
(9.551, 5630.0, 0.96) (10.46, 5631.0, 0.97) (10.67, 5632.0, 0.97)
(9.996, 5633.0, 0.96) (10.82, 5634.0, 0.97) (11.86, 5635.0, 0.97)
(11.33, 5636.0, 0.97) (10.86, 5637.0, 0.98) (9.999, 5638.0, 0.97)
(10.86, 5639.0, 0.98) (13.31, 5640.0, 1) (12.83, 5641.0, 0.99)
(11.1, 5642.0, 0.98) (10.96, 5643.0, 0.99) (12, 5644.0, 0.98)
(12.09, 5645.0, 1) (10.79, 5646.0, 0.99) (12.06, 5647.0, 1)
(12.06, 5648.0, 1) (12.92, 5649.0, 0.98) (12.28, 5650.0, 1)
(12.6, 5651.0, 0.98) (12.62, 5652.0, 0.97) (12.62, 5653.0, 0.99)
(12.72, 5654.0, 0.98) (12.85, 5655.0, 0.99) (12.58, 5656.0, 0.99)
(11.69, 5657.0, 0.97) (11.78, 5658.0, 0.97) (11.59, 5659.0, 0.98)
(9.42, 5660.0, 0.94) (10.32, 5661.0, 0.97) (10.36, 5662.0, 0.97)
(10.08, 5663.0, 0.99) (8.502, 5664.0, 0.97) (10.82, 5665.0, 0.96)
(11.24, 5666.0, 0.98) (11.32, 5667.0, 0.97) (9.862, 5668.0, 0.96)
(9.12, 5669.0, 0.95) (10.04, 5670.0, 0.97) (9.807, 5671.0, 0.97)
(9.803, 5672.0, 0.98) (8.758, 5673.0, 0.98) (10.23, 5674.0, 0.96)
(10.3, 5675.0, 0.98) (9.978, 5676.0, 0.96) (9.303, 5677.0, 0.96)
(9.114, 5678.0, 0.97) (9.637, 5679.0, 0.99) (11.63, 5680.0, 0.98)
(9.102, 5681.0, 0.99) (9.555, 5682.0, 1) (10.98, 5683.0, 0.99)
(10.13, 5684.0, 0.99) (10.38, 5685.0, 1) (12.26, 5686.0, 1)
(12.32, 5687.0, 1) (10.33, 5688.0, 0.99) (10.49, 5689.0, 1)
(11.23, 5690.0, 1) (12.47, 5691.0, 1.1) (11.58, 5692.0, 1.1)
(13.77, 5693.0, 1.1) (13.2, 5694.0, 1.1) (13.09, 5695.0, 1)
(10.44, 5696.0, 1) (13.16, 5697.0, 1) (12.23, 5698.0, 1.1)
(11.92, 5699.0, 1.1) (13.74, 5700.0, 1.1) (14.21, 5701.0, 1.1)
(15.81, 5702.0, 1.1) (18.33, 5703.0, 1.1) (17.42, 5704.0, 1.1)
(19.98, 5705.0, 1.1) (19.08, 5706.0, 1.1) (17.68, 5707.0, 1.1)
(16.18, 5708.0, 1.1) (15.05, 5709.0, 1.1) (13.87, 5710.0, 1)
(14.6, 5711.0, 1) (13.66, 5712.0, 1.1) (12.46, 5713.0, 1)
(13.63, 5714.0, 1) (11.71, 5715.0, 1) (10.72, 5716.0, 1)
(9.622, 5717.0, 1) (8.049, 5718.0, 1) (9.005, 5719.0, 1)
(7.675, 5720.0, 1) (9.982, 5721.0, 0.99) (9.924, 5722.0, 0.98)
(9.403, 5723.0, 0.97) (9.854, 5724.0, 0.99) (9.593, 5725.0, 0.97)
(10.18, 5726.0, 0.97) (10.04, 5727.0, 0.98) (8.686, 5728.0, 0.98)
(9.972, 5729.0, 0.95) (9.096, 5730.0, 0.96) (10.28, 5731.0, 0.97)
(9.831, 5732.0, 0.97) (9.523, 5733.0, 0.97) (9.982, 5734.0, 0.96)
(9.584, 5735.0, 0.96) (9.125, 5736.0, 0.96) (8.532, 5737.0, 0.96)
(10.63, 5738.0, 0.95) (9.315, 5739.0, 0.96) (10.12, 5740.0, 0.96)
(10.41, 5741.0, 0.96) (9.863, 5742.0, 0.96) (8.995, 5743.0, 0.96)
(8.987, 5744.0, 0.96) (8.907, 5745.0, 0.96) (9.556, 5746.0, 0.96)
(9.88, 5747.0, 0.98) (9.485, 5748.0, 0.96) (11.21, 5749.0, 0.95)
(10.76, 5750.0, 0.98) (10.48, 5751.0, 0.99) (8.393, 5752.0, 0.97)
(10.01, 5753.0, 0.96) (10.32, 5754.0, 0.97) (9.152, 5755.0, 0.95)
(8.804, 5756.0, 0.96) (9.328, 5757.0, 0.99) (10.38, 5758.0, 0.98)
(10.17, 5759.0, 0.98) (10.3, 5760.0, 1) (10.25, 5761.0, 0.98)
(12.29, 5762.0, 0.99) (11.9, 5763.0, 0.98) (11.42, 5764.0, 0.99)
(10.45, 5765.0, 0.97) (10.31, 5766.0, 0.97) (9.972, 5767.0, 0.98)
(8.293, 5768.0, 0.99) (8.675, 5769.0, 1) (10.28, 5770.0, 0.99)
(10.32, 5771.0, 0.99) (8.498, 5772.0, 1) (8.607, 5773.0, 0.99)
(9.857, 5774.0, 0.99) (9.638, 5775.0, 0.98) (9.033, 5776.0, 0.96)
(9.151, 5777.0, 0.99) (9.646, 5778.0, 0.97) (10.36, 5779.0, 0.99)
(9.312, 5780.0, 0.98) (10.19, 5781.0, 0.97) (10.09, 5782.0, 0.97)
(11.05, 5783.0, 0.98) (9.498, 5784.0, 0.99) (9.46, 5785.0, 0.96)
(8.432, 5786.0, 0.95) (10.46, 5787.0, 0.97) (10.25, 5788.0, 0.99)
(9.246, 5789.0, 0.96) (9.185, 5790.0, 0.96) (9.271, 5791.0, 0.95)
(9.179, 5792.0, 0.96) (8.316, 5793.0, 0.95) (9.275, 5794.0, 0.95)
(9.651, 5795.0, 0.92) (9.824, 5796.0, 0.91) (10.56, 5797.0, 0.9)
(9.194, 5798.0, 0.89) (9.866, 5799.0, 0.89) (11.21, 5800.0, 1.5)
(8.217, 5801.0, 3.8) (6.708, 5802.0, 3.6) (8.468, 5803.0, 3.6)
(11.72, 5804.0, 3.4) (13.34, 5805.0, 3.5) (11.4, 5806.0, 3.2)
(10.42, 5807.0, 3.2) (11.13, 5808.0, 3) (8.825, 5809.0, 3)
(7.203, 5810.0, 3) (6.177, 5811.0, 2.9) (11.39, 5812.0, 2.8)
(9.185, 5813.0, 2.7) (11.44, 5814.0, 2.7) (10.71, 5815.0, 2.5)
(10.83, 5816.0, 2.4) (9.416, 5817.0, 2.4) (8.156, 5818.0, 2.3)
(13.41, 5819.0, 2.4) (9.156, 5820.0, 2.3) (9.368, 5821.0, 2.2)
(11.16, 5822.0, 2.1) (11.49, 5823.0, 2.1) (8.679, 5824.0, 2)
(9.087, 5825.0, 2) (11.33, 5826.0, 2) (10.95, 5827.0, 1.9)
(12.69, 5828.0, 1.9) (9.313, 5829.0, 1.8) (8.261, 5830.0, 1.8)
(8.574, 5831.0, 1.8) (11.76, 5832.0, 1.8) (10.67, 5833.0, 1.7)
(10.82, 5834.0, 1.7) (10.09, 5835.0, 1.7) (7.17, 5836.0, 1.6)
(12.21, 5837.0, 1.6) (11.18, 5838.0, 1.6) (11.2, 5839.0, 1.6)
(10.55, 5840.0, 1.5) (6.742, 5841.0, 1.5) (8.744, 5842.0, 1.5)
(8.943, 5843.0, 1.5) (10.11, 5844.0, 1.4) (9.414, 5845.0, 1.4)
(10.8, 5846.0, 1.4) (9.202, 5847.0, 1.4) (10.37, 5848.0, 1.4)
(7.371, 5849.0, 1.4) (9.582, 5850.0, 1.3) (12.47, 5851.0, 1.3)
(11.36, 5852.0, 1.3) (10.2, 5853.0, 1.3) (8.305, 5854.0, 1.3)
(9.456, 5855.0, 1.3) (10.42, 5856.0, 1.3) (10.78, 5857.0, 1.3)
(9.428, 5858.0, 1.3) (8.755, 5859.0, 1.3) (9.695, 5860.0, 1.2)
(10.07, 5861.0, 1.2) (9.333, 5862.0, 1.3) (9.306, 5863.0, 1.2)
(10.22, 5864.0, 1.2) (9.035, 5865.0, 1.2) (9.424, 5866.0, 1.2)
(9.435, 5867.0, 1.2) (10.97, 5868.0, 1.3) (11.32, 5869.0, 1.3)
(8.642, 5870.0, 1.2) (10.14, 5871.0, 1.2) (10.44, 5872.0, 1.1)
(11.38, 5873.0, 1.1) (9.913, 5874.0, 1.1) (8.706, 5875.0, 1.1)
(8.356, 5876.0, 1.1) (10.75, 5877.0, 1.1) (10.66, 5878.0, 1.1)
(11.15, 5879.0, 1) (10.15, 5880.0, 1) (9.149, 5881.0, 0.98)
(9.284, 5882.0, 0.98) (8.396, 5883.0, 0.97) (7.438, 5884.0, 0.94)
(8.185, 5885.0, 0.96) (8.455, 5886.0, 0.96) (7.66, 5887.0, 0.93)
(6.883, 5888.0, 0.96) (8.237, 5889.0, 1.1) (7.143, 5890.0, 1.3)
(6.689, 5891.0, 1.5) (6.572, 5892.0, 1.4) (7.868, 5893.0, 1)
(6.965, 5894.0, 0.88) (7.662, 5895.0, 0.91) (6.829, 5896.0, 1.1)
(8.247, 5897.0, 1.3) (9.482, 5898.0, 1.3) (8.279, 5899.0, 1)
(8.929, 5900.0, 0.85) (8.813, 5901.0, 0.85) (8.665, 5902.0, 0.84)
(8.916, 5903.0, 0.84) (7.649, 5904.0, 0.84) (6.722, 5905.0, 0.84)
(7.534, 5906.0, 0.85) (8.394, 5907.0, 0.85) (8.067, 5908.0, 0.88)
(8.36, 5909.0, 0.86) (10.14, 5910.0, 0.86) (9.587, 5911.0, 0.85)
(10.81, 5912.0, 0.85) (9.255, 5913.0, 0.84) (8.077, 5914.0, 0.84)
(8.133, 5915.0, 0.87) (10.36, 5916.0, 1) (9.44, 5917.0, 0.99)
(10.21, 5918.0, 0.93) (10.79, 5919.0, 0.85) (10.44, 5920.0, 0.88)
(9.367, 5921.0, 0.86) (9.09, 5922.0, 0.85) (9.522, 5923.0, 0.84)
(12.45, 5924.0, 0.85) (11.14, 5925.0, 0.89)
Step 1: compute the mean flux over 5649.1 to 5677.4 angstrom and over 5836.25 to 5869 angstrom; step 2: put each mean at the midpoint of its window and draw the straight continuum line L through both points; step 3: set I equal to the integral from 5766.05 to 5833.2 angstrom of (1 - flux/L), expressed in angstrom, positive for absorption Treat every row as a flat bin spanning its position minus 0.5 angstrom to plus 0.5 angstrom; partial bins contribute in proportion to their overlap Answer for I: 2.2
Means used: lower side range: 10.8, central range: 9.8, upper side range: 9.85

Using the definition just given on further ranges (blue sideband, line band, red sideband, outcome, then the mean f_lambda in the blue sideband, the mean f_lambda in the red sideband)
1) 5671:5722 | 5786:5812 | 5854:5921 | 2.2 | 12.2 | 9.04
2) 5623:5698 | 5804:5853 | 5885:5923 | -4.3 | 11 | 8.52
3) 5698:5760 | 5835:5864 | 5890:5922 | -1.0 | 11.2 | 8.61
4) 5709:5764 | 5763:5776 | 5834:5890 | 0.4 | 10.2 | 9.58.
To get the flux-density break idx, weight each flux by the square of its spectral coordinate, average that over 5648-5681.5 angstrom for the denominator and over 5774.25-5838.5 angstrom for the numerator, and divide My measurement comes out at 1.0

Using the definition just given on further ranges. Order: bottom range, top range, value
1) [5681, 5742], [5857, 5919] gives 0.81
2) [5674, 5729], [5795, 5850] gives 0.86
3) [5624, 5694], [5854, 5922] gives 0.89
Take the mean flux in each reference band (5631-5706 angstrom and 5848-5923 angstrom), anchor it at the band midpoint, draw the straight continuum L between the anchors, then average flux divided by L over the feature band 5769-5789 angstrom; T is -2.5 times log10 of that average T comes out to 0.076 mag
